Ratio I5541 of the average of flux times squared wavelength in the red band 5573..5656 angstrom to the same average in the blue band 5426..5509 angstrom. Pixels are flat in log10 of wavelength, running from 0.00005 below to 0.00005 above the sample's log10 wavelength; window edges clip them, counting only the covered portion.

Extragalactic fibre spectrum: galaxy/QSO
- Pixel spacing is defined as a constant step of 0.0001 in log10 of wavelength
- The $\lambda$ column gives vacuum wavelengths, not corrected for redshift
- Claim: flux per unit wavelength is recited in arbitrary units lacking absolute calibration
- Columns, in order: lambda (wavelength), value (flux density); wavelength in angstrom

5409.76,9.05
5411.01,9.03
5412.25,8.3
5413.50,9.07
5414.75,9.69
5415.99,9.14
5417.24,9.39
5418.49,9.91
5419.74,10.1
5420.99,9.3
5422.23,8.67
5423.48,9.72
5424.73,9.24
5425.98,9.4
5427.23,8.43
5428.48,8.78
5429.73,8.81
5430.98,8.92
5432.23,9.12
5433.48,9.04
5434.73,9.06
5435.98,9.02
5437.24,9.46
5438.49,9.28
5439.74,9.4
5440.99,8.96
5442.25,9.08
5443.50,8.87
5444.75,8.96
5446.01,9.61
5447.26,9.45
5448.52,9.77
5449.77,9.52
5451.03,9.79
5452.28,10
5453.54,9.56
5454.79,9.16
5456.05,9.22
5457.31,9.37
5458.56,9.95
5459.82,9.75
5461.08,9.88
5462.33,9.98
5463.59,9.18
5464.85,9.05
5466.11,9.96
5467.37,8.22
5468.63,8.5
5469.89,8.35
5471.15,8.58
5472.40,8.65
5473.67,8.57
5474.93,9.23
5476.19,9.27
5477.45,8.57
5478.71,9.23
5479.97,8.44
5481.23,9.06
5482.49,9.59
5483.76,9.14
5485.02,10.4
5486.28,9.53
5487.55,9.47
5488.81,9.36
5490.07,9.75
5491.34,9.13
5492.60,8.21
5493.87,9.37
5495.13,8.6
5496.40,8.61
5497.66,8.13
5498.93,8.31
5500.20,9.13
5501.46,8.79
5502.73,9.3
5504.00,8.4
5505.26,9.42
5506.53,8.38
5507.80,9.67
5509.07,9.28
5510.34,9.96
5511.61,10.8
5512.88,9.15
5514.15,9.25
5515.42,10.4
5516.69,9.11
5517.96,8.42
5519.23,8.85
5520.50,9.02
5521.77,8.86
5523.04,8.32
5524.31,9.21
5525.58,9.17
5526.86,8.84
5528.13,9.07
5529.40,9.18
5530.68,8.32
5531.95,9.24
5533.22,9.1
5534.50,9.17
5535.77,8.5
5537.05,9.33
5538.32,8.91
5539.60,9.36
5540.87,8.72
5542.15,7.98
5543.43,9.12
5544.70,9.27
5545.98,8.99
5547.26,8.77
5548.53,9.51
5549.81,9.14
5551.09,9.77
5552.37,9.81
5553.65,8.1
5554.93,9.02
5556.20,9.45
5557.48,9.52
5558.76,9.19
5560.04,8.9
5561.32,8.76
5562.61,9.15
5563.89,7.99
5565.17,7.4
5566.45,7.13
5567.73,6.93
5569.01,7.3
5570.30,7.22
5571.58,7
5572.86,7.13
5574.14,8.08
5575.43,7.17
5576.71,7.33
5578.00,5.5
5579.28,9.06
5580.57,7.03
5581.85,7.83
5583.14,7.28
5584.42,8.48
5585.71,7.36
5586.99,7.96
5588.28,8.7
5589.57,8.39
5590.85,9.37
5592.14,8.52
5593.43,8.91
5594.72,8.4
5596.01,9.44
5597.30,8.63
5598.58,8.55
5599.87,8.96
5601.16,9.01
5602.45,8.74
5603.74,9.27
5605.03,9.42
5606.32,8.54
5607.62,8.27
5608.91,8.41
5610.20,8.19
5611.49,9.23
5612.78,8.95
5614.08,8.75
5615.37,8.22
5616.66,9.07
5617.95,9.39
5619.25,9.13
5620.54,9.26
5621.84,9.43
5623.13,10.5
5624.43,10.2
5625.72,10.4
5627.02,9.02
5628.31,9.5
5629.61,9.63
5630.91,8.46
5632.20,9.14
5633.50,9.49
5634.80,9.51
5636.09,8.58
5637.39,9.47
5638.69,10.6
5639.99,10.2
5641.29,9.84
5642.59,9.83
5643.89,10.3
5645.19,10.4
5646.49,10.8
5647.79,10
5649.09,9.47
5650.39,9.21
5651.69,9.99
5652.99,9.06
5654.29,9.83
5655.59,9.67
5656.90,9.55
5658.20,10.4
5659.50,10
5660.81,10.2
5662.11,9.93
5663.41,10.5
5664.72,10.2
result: 1.04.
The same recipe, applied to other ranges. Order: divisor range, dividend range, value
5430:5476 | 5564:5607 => 0.92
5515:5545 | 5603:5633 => 1.05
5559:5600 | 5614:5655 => 1.22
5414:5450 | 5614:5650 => 1.12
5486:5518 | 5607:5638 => 1.05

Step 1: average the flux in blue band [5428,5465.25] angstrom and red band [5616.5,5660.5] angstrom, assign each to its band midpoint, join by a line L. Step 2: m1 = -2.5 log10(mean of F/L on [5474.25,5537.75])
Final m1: 0.04 mag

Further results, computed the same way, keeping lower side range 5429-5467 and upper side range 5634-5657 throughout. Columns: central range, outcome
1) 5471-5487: 0.04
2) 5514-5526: 0.05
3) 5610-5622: 0.09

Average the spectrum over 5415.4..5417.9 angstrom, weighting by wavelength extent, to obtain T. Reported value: 9.26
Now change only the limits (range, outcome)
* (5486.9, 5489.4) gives 9.41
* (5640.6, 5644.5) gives 9.98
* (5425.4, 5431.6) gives 8.86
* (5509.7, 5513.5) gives 9.96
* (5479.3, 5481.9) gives 8.79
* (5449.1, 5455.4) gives 9.62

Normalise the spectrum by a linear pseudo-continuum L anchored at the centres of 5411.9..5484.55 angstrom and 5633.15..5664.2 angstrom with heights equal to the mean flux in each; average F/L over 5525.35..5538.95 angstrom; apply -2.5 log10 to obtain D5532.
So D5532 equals 0.06 mag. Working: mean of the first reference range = 9.21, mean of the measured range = 8.98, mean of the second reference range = 9.87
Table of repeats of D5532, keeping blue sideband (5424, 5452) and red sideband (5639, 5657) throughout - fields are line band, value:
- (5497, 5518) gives 0.027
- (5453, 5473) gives 0.007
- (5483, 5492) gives -0.020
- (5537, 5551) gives 0.061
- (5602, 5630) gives 0.072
